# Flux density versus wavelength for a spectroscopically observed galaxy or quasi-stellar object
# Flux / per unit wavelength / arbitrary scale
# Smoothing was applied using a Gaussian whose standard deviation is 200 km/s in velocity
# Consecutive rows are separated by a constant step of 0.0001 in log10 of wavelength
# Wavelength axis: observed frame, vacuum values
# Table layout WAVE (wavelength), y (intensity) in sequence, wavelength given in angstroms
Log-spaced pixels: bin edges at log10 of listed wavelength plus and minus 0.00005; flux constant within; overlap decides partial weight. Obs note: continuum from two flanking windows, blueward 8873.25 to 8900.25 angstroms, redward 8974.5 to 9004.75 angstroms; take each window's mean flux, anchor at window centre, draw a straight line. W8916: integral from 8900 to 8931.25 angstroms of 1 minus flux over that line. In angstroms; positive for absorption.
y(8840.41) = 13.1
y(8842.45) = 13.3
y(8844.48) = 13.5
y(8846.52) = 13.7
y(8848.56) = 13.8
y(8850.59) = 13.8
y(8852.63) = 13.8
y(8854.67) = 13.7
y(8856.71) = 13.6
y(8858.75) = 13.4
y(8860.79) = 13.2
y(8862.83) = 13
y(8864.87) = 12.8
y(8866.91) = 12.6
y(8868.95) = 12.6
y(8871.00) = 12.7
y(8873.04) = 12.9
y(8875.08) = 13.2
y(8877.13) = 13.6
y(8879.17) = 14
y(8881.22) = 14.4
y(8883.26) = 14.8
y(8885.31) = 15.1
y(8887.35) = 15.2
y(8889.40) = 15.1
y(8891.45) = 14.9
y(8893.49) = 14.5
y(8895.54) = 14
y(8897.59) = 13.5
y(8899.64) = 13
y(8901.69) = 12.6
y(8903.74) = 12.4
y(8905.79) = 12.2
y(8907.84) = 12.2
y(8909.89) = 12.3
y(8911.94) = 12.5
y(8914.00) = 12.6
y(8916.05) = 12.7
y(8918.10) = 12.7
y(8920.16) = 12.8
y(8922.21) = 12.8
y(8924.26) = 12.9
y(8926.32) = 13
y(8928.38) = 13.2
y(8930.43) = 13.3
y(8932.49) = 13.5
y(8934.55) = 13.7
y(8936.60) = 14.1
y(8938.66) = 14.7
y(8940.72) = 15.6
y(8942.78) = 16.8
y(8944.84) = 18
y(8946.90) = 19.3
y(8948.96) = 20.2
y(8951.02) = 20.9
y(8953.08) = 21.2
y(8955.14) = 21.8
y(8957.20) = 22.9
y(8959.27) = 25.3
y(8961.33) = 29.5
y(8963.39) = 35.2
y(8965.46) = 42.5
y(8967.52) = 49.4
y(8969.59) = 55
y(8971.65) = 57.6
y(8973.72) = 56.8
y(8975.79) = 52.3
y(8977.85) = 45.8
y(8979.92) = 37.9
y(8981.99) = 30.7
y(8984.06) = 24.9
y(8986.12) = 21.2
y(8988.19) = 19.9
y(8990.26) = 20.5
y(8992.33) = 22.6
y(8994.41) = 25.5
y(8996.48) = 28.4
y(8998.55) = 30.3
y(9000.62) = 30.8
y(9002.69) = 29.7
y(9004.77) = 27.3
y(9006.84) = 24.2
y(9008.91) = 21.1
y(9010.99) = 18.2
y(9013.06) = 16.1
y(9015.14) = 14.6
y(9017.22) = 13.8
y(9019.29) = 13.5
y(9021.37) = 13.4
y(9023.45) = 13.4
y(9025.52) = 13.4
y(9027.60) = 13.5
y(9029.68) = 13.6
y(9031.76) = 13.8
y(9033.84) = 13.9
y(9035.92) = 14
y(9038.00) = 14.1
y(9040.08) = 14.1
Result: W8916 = 10.0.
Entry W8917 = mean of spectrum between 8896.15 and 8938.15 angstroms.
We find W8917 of 12.9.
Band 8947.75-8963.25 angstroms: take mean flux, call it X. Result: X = 23.8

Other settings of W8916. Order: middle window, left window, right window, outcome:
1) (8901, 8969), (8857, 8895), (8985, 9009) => 4.6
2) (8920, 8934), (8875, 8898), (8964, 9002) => 6.2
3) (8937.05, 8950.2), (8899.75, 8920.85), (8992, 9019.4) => -1.0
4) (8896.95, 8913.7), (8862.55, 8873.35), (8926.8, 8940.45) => 1.0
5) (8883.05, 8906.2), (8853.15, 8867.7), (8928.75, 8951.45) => 0.8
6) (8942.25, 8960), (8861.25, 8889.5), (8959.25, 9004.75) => 5.0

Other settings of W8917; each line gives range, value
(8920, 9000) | 26.4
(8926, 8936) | 13.4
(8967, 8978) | 53.5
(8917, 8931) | 12.9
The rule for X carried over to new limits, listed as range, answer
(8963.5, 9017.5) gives 31.7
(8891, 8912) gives 13.1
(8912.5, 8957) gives 15.6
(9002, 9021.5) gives 19.3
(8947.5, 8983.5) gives 36.4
